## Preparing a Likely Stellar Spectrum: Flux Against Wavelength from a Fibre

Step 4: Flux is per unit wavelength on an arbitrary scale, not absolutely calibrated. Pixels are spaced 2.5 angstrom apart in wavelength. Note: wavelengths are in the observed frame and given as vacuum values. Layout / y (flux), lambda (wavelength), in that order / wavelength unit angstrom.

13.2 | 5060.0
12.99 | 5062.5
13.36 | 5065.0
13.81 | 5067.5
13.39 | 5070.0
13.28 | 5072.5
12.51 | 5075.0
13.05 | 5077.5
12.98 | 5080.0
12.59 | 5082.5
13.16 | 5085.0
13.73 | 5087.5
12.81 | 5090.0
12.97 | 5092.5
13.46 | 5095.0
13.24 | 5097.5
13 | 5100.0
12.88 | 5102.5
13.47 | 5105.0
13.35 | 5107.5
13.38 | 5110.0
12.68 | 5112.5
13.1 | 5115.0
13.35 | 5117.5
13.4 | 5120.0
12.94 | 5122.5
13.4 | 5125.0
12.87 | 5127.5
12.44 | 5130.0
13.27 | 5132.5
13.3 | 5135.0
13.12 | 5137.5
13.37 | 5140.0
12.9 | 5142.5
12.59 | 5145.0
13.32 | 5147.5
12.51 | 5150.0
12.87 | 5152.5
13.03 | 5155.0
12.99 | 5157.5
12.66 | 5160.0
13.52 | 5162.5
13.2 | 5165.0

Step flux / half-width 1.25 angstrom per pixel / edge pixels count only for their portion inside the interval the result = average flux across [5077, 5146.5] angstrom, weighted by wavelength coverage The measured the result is 13.1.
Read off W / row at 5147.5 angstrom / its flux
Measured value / 13.32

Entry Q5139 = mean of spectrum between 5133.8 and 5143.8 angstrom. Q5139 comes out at 13.2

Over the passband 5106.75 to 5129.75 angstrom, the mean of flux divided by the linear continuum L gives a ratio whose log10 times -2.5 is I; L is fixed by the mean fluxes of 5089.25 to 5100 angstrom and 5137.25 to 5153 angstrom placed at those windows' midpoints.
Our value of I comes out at -0.007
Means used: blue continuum 13.1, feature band 13.1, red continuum 12.9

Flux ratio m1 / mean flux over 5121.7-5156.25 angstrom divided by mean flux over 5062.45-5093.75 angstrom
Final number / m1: 0.99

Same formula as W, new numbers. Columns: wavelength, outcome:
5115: 13.1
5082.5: 12.59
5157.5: 12.99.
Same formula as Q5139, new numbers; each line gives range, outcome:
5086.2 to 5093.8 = 13.2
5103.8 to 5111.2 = 13.4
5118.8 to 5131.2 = 13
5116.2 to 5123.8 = 13.2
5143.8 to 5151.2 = 12.8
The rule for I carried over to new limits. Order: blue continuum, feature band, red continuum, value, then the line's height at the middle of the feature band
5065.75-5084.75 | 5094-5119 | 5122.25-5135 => -0.01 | 13.1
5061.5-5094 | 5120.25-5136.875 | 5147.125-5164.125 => 0.00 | 13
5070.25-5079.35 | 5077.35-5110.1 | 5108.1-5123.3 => -0.01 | 13.1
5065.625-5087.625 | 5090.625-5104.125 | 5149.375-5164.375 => 0.00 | 13.1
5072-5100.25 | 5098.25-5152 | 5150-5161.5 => -0.01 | 12.9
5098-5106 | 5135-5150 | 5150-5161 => -0.01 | 12.9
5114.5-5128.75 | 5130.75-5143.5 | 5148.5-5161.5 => -0.01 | 13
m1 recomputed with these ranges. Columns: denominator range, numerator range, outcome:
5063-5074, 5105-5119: 0.98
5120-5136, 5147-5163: 0.99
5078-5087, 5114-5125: 1.02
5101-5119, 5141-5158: 0.98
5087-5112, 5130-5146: 0.99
